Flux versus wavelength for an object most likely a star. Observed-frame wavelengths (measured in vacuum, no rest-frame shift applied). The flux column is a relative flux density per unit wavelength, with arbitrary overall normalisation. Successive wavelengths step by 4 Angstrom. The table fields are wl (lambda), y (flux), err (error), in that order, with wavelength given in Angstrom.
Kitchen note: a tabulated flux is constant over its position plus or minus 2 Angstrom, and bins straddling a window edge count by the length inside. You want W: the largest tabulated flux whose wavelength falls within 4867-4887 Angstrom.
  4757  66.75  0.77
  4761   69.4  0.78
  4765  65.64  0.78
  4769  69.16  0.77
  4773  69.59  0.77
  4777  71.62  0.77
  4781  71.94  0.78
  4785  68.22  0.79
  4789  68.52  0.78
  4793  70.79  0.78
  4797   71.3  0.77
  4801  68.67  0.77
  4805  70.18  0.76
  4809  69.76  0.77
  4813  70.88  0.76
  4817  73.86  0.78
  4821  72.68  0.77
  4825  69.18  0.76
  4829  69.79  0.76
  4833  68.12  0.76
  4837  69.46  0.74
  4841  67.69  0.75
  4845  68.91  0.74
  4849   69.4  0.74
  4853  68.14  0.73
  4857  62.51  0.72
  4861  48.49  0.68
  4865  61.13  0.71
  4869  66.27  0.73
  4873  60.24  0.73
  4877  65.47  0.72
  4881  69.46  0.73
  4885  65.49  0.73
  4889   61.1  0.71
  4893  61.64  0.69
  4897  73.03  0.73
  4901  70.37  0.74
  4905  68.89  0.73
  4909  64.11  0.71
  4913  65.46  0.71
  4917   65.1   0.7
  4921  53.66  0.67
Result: 69.46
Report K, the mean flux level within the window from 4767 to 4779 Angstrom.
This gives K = 70.1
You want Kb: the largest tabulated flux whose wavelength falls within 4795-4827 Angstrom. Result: 73.86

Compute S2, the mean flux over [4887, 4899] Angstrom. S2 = 65.3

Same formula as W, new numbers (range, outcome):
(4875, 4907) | 73.03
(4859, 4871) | 66.27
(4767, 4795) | 71.94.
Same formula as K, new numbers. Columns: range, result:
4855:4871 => 59.6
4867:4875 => 63.3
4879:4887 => 67.5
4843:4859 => 67.2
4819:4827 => 70.9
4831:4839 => 68.8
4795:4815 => 70.2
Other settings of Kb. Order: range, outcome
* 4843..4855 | 69.4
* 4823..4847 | 69.79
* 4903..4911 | 68.89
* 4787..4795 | 70.79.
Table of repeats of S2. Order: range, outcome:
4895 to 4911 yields 69.1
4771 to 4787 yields 70.3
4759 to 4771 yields 68.1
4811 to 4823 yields 72.5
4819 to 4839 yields 69.8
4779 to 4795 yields 69.9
